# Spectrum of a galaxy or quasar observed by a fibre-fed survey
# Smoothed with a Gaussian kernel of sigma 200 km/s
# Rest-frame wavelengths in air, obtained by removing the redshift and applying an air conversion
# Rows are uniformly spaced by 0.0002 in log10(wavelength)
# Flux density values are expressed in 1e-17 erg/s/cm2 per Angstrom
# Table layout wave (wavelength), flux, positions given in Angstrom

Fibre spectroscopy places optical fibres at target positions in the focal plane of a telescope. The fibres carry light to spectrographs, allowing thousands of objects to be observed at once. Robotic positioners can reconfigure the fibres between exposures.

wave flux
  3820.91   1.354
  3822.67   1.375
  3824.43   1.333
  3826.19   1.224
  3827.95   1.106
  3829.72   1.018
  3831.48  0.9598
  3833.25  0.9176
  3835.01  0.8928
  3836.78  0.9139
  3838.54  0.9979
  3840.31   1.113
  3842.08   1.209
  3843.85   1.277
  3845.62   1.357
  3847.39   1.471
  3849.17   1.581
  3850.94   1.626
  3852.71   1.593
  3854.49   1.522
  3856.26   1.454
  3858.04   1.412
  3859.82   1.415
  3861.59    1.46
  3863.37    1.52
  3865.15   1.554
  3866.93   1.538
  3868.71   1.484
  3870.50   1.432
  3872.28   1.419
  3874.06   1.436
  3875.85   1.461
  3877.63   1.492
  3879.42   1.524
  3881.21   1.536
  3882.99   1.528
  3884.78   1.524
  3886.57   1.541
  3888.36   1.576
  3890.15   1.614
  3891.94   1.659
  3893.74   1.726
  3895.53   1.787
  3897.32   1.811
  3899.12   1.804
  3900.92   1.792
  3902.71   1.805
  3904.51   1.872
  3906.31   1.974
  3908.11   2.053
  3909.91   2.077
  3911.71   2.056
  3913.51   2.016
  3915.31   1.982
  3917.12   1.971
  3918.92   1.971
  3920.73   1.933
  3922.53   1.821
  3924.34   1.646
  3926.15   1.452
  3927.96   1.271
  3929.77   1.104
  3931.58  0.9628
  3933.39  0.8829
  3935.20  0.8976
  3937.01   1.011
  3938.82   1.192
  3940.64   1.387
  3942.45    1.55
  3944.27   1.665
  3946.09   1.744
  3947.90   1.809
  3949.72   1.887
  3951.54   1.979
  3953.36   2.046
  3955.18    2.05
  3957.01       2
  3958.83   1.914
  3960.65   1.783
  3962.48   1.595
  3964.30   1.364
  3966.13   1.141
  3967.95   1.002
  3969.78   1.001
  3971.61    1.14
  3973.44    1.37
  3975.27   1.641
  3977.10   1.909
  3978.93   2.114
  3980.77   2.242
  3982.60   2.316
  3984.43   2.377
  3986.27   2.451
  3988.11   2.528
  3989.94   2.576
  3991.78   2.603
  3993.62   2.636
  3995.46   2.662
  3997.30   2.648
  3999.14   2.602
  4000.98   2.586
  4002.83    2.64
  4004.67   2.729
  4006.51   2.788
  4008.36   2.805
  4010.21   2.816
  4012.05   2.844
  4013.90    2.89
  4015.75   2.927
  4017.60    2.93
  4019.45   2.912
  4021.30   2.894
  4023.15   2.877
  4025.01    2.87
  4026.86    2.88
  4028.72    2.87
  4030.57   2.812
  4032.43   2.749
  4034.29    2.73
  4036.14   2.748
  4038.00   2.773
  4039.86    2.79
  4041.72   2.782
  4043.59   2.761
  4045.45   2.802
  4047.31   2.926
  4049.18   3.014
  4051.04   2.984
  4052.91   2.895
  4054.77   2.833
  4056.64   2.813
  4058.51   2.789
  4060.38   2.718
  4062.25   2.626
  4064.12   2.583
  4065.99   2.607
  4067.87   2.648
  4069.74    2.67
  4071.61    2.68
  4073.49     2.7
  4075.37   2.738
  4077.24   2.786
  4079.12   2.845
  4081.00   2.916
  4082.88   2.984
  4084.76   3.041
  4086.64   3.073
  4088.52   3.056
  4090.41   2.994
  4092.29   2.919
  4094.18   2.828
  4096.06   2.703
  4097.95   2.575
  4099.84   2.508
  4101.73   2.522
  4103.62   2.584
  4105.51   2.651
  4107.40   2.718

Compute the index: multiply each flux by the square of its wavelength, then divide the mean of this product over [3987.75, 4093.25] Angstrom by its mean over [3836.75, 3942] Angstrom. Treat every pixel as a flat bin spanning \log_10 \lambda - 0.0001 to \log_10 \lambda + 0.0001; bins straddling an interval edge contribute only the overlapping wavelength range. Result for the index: 2.0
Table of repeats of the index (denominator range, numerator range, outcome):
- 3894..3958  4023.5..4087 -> 1.77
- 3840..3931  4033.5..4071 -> 1.87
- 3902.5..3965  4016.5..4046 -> 1.77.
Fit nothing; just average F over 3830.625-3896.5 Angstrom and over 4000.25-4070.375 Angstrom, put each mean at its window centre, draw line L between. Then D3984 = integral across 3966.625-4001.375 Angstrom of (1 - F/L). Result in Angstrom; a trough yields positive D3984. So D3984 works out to 4.3 Angstrom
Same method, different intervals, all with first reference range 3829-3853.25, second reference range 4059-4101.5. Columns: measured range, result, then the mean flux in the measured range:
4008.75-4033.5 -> -4.9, 2.86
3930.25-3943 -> 5.0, 1.11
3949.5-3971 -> 3.8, 1.63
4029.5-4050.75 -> -2.5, 2.81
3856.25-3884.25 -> -1.7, 1.48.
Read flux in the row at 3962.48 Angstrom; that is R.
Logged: 1.595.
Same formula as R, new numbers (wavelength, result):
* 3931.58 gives 0.9628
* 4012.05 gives 2.844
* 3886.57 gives 1.541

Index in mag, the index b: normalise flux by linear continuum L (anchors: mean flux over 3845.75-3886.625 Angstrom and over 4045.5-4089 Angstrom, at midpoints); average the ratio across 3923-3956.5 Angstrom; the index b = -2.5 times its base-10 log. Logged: 0.32 mag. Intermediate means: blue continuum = 1.5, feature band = 1.49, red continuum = 2.82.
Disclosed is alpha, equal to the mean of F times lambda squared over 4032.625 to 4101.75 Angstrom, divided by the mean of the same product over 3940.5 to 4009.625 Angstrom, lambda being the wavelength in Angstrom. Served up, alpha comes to 1.43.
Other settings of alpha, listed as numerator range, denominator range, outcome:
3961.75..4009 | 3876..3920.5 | 1.26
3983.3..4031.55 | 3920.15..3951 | 1.99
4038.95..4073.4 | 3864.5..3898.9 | 1.93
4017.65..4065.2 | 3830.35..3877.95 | 2.29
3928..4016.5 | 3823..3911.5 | 1.40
